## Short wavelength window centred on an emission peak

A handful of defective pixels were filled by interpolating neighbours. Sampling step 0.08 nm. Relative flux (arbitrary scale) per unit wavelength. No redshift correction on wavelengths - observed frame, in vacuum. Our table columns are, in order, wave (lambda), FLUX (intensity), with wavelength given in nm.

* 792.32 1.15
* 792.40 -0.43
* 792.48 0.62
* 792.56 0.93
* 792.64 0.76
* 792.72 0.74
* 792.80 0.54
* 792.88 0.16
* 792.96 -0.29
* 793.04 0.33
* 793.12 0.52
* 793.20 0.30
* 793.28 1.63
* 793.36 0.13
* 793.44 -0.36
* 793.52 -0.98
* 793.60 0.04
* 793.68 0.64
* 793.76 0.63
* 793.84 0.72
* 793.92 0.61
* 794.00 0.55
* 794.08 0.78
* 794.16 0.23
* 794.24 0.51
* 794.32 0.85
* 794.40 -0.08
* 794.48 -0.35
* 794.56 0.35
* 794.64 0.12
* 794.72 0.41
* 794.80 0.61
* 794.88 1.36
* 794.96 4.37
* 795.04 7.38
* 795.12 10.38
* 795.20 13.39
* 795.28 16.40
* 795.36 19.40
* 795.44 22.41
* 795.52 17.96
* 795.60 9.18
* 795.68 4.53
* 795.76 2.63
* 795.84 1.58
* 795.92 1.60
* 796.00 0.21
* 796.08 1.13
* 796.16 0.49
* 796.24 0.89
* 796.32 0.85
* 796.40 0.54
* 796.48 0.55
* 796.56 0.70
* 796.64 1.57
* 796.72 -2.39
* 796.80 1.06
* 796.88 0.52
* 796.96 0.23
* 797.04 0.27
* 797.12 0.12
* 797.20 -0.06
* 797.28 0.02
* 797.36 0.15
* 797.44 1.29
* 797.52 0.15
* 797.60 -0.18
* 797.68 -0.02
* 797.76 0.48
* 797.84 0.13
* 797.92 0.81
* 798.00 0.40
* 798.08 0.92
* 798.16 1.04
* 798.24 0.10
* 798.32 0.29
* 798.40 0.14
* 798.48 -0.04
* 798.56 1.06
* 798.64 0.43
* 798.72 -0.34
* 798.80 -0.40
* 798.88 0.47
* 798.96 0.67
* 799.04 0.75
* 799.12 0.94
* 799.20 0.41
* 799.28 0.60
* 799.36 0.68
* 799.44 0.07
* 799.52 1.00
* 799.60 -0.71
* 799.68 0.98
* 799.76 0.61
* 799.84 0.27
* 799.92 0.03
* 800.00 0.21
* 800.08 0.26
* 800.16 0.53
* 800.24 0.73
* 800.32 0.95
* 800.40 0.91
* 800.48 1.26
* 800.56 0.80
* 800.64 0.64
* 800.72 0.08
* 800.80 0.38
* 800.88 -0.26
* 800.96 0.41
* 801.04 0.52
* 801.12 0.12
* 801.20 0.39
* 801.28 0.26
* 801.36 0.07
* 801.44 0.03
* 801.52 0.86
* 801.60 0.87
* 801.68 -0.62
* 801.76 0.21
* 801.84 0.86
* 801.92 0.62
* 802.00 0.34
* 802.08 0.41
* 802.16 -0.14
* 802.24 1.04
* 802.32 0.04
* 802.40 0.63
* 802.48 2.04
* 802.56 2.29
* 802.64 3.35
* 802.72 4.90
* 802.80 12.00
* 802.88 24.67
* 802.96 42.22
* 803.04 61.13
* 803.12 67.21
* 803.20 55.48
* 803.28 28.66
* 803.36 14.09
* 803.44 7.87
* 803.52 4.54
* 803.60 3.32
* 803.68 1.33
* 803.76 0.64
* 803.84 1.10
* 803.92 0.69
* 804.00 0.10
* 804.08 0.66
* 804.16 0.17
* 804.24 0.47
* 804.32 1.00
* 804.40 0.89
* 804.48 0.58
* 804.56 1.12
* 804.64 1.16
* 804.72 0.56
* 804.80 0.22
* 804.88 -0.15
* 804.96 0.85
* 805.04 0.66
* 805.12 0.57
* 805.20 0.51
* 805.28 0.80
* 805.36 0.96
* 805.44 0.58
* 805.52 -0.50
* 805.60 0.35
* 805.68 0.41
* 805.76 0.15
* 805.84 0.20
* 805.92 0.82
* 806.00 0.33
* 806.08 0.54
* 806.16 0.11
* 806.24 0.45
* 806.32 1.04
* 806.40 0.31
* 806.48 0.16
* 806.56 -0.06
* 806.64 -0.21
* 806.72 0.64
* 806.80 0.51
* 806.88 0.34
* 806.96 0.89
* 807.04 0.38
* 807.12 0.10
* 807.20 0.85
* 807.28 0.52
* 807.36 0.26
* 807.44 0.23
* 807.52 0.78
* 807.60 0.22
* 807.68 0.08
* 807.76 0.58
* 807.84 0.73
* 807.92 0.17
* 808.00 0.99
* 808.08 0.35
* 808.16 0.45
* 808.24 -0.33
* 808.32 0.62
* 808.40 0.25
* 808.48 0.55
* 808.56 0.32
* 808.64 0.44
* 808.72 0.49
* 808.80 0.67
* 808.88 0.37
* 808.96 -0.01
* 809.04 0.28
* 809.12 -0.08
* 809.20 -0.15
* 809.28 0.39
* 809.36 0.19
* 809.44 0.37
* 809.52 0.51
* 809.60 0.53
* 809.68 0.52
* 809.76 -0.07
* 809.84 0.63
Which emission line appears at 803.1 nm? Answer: [O III]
